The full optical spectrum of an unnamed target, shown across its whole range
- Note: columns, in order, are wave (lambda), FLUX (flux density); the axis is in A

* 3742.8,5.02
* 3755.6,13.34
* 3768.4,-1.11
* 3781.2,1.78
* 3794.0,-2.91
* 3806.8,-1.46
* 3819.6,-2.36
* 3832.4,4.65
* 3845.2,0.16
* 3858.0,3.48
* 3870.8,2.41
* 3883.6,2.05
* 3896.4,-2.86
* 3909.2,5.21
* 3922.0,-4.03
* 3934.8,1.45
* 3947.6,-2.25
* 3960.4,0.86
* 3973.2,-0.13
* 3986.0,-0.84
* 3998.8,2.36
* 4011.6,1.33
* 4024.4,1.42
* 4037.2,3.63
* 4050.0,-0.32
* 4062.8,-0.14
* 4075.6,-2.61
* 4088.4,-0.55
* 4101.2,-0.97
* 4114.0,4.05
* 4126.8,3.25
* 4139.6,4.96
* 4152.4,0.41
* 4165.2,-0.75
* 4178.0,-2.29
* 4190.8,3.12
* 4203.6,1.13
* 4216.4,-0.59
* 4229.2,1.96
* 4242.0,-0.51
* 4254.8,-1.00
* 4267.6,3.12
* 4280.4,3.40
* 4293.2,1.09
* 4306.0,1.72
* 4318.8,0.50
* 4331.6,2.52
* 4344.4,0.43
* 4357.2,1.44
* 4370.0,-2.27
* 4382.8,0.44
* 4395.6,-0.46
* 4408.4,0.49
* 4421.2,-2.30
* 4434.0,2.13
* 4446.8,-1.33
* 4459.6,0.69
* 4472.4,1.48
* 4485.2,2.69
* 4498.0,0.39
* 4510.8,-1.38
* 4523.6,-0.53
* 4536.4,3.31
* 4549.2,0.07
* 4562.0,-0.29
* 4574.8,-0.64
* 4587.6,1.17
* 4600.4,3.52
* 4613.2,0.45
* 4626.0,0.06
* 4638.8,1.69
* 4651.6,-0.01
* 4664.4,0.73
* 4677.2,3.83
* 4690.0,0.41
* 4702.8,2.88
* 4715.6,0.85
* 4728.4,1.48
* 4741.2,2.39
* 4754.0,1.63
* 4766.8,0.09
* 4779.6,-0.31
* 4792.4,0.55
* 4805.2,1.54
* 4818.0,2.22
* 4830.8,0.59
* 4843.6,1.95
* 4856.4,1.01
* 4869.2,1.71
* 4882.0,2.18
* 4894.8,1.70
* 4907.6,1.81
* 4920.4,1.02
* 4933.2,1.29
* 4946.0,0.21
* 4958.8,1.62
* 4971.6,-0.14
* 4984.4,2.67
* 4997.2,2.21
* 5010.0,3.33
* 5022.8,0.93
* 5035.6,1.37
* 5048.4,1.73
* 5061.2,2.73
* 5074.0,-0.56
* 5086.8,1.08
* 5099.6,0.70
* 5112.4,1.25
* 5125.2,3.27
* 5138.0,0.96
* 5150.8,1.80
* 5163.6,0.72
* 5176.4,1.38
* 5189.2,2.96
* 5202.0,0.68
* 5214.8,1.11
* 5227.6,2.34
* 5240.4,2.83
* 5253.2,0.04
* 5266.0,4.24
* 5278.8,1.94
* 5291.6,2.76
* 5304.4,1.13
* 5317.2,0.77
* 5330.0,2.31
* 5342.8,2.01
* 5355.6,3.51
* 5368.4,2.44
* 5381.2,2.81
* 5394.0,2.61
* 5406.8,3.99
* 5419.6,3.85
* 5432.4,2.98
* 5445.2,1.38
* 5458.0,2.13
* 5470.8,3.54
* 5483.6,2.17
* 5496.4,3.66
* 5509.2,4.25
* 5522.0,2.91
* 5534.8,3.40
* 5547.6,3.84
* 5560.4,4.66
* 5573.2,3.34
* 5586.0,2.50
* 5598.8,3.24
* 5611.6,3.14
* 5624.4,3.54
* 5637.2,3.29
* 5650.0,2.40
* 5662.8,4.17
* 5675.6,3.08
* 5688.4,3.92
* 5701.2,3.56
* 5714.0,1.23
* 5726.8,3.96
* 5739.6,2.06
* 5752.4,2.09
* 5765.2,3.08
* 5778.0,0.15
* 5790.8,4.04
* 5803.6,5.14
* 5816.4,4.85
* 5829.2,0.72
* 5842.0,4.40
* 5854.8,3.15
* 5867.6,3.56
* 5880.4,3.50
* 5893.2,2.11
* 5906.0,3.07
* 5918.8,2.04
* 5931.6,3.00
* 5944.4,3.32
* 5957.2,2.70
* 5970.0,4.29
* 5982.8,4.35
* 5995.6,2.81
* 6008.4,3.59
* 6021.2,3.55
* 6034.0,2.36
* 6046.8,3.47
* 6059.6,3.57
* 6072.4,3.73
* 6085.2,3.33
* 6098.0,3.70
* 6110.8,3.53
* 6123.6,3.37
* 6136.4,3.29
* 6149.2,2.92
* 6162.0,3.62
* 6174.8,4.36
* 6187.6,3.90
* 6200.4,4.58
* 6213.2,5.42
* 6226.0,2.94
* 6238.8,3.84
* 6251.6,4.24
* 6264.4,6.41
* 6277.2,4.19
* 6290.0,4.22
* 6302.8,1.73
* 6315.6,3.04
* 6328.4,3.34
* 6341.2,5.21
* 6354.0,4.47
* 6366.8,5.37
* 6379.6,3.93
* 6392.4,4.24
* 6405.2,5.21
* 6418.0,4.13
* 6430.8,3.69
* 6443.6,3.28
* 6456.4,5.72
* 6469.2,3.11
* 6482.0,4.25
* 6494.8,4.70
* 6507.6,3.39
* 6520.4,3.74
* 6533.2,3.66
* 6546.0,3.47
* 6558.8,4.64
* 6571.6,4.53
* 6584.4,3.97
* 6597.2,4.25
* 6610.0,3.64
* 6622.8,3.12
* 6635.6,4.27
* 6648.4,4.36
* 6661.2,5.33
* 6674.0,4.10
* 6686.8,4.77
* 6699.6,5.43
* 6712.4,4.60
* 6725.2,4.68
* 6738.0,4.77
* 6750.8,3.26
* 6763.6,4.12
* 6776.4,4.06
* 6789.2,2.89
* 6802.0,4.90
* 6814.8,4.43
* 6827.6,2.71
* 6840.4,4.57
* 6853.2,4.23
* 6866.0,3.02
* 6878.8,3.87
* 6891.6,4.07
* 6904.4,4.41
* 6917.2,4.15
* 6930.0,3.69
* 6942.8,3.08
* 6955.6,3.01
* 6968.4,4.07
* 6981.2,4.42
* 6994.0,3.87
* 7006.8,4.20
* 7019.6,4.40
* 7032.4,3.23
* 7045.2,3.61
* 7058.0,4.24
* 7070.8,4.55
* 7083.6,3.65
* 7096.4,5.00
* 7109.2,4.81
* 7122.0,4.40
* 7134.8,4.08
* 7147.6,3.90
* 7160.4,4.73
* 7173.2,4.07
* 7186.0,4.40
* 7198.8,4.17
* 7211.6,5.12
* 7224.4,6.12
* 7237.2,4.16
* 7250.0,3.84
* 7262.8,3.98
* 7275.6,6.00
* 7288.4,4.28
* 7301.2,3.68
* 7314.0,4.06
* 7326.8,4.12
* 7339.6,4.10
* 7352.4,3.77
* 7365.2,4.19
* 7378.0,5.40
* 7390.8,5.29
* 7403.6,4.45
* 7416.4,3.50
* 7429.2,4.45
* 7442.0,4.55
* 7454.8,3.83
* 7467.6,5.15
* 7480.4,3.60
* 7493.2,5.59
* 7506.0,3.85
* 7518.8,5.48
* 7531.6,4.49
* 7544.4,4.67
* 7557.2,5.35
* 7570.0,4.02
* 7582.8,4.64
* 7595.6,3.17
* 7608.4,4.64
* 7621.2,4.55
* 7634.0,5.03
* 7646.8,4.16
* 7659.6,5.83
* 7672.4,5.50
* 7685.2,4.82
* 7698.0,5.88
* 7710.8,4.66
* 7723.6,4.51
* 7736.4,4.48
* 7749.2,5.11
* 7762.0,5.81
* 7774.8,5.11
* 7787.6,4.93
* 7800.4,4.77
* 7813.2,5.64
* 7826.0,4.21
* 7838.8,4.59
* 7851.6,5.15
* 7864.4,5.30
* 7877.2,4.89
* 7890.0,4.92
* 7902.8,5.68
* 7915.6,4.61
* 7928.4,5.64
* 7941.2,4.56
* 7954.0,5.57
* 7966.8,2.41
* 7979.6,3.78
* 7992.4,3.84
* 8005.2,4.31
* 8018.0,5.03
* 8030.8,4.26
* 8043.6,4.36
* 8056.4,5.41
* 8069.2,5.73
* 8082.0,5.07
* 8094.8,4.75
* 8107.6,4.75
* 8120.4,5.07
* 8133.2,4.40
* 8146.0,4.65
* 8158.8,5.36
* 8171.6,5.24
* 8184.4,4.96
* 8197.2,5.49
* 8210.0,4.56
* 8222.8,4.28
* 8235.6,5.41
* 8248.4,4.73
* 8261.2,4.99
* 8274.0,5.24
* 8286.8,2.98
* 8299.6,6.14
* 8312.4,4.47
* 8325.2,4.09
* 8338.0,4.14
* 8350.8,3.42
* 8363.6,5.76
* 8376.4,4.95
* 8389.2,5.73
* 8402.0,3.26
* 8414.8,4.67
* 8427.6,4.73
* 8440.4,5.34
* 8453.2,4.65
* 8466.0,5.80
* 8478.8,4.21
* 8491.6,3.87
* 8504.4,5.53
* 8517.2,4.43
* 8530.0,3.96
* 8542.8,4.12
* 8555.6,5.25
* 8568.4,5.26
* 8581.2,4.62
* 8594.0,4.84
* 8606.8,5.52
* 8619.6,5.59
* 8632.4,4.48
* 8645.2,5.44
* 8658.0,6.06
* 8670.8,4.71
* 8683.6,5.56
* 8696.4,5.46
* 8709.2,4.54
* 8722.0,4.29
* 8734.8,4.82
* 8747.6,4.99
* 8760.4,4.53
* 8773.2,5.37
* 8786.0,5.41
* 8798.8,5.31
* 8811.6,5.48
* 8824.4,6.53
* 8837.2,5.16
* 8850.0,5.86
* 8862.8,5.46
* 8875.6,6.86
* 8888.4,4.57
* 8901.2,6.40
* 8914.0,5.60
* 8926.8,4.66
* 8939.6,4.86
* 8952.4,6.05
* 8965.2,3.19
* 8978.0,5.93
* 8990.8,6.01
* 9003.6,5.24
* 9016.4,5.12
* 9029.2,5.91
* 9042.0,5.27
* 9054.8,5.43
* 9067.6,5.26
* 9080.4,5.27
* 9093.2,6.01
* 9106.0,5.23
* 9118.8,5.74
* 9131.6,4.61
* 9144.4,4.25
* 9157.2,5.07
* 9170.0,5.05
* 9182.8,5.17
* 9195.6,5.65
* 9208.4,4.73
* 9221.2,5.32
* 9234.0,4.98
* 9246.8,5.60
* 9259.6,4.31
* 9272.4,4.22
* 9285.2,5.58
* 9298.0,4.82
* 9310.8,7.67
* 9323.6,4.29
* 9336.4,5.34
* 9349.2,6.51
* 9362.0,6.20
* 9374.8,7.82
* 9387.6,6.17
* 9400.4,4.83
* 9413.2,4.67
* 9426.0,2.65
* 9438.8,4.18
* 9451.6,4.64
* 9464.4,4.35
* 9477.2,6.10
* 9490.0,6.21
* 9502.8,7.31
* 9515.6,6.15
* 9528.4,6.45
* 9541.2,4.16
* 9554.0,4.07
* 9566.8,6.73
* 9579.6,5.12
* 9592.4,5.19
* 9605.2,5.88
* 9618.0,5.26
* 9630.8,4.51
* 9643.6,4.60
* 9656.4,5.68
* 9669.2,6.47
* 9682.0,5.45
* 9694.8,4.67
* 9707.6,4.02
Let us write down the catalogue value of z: 0.352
